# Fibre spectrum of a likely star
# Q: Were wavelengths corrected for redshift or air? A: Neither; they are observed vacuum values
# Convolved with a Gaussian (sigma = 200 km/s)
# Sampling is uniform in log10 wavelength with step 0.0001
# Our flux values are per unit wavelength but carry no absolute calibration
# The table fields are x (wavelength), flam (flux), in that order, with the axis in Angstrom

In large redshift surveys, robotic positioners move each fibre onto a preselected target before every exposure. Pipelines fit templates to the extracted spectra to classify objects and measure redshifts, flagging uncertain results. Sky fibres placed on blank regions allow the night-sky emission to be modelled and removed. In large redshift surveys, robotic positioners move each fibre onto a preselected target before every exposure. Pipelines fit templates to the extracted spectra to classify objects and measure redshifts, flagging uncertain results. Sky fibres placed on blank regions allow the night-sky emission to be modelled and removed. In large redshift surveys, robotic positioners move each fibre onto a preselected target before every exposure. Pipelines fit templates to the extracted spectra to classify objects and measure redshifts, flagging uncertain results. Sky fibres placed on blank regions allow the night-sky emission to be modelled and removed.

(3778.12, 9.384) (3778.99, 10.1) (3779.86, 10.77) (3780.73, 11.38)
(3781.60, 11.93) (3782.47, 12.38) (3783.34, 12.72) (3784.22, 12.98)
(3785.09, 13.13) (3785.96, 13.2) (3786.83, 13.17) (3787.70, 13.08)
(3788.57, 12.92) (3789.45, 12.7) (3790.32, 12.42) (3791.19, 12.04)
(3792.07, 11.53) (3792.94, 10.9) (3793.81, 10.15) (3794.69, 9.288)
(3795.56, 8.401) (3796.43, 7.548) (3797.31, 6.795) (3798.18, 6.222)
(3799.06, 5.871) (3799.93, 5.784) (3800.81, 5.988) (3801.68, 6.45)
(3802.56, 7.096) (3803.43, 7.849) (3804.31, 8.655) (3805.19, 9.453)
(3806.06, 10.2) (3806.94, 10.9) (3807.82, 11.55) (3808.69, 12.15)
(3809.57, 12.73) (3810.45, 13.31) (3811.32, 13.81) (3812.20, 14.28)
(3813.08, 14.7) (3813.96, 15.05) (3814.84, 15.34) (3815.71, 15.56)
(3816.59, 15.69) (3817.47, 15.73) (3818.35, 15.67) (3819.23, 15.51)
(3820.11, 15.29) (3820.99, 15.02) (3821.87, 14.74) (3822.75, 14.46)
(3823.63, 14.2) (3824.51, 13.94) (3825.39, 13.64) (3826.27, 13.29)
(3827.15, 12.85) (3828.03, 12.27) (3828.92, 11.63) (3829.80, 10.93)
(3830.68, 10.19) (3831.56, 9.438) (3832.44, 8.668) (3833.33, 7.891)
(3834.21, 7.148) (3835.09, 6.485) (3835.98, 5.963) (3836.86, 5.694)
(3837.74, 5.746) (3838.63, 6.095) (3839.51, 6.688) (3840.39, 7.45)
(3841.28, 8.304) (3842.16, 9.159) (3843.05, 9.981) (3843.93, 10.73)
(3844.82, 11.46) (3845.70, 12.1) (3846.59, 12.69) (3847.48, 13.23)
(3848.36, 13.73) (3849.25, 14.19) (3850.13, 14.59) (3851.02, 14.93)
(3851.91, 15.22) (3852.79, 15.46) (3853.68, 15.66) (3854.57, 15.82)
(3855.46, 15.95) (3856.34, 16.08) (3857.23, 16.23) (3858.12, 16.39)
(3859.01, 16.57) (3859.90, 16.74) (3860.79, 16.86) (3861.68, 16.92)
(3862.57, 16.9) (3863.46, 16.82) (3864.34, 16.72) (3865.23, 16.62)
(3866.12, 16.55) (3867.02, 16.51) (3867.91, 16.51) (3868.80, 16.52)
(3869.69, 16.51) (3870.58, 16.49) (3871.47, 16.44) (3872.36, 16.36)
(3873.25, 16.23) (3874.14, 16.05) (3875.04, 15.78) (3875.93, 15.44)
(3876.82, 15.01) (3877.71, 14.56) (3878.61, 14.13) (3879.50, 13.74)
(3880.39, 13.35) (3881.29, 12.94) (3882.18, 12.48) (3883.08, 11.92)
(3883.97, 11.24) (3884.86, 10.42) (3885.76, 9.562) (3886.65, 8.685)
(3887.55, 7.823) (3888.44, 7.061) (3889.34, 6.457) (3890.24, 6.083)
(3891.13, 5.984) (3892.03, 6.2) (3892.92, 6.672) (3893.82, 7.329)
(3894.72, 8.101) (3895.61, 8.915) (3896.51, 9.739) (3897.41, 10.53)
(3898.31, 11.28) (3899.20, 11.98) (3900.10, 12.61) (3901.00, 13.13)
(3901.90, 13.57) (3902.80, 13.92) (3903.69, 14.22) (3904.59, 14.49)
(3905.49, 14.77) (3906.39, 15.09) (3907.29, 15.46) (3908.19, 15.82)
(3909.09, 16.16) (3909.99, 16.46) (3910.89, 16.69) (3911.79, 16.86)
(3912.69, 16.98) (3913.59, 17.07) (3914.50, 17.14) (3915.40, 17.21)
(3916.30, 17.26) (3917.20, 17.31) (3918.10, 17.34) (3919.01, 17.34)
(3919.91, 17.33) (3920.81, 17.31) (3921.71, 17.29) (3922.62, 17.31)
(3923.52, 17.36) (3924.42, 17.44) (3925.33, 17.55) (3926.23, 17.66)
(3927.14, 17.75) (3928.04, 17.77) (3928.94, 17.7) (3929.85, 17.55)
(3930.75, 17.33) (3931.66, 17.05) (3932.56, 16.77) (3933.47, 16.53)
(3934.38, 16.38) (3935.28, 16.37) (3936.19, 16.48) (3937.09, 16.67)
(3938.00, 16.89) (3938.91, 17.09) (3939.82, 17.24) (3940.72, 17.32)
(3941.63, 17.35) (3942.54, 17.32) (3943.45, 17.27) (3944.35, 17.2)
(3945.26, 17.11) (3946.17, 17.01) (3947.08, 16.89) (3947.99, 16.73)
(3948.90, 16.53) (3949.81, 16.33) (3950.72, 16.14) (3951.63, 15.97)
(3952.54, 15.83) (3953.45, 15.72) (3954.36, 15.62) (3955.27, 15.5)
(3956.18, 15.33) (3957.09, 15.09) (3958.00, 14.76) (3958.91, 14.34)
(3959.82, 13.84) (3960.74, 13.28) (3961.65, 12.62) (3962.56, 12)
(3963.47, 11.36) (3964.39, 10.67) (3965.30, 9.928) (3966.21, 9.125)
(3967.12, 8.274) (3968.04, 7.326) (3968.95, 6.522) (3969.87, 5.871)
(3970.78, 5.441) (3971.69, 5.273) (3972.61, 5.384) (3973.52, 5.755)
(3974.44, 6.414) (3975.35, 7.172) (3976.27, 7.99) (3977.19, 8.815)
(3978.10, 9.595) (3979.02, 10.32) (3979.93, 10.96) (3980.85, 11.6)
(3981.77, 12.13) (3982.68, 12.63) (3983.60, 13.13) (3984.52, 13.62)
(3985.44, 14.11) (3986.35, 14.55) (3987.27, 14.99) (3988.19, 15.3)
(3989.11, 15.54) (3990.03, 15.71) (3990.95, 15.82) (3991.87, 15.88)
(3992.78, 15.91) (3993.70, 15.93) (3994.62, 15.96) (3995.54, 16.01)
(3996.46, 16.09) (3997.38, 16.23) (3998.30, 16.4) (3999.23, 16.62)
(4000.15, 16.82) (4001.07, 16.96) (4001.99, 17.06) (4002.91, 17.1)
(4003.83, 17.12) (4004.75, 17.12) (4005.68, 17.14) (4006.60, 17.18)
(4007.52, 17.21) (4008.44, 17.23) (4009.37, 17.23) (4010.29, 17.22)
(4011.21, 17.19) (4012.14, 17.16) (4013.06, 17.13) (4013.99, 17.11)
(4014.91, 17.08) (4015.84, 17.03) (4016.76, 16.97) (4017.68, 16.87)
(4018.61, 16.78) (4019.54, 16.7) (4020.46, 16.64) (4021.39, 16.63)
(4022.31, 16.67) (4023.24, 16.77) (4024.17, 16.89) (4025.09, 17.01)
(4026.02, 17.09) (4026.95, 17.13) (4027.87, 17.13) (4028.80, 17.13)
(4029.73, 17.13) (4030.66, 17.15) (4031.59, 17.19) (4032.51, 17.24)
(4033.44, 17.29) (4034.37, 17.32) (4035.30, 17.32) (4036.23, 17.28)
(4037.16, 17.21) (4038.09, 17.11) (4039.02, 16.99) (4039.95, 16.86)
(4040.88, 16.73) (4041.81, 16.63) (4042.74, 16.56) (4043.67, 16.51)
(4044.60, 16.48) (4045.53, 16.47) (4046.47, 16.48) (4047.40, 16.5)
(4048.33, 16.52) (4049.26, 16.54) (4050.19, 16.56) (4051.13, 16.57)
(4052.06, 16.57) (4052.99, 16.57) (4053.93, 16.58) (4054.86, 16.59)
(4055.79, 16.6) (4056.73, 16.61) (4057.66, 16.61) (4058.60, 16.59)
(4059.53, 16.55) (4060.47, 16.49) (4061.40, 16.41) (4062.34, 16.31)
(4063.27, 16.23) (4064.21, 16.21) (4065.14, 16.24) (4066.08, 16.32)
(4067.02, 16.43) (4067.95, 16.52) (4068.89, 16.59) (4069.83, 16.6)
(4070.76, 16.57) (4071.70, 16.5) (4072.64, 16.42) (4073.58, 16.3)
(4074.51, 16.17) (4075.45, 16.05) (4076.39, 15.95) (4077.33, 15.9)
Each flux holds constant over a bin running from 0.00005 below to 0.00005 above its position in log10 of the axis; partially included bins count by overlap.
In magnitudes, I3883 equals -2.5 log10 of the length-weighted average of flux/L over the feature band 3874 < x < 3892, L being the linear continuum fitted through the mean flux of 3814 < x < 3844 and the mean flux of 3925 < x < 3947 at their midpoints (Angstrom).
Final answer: 0.25 mag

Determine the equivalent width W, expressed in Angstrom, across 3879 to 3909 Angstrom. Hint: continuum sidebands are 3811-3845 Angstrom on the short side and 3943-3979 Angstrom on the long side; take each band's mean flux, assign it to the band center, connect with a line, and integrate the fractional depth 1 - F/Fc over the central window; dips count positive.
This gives 2.0 Angstrom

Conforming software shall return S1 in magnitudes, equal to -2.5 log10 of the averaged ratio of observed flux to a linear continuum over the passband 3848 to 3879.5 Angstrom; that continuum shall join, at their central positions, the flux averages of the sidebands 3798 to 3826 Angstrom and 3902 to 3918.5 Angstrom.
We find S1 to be -0.12 mag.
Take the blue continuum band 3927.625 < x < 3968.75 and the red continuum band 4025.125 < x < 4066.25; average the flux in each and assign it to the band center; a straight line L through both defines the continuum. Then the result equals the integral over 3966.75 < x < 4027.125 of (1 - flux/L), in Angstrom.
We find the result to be 7.0 Angstrom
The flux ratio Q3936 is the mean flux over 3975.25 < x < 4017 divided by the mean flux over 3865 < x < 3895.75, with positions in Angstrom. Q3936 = 1.2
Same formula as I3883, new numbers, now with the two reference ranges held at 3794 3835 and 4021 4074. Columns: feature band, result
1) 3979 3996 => 0.07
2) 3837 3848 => 0.26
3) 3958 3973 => 0.47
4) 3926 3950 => -0.20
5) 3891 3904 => 0.27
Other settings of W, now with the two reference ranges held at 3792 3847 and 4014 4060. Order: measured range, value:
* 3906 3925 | -4.9 Angstrom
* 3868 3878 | -3.1 Angstrom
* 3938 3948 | -2.1 Angstrom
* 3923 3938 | -3.6 Angstrom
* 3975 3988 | 3.1 Angstrom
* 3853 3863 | -3.9 Angstrom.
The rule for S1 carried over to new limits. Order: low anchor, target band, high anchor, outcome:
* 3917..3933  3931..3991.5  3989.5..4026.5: 0.270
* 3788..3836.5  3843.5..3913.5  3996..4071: -0.064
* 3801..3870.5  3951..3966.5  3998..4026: 0.151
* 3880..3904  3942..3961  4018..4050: -0.229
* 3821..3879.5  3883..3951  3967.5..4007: -0.122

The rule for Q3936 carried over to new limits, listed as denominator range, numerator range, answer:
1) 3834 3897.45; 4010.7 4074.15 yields 1.35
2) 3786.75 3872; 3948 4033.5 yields 1.16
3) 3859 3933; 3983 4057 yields 1.15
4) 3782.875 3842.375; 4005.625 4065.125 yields 1.53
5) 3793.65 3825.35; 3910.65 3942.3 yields 1.48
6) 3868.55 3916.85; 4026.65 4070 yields 1.28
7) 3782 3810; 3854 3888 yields 1.46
